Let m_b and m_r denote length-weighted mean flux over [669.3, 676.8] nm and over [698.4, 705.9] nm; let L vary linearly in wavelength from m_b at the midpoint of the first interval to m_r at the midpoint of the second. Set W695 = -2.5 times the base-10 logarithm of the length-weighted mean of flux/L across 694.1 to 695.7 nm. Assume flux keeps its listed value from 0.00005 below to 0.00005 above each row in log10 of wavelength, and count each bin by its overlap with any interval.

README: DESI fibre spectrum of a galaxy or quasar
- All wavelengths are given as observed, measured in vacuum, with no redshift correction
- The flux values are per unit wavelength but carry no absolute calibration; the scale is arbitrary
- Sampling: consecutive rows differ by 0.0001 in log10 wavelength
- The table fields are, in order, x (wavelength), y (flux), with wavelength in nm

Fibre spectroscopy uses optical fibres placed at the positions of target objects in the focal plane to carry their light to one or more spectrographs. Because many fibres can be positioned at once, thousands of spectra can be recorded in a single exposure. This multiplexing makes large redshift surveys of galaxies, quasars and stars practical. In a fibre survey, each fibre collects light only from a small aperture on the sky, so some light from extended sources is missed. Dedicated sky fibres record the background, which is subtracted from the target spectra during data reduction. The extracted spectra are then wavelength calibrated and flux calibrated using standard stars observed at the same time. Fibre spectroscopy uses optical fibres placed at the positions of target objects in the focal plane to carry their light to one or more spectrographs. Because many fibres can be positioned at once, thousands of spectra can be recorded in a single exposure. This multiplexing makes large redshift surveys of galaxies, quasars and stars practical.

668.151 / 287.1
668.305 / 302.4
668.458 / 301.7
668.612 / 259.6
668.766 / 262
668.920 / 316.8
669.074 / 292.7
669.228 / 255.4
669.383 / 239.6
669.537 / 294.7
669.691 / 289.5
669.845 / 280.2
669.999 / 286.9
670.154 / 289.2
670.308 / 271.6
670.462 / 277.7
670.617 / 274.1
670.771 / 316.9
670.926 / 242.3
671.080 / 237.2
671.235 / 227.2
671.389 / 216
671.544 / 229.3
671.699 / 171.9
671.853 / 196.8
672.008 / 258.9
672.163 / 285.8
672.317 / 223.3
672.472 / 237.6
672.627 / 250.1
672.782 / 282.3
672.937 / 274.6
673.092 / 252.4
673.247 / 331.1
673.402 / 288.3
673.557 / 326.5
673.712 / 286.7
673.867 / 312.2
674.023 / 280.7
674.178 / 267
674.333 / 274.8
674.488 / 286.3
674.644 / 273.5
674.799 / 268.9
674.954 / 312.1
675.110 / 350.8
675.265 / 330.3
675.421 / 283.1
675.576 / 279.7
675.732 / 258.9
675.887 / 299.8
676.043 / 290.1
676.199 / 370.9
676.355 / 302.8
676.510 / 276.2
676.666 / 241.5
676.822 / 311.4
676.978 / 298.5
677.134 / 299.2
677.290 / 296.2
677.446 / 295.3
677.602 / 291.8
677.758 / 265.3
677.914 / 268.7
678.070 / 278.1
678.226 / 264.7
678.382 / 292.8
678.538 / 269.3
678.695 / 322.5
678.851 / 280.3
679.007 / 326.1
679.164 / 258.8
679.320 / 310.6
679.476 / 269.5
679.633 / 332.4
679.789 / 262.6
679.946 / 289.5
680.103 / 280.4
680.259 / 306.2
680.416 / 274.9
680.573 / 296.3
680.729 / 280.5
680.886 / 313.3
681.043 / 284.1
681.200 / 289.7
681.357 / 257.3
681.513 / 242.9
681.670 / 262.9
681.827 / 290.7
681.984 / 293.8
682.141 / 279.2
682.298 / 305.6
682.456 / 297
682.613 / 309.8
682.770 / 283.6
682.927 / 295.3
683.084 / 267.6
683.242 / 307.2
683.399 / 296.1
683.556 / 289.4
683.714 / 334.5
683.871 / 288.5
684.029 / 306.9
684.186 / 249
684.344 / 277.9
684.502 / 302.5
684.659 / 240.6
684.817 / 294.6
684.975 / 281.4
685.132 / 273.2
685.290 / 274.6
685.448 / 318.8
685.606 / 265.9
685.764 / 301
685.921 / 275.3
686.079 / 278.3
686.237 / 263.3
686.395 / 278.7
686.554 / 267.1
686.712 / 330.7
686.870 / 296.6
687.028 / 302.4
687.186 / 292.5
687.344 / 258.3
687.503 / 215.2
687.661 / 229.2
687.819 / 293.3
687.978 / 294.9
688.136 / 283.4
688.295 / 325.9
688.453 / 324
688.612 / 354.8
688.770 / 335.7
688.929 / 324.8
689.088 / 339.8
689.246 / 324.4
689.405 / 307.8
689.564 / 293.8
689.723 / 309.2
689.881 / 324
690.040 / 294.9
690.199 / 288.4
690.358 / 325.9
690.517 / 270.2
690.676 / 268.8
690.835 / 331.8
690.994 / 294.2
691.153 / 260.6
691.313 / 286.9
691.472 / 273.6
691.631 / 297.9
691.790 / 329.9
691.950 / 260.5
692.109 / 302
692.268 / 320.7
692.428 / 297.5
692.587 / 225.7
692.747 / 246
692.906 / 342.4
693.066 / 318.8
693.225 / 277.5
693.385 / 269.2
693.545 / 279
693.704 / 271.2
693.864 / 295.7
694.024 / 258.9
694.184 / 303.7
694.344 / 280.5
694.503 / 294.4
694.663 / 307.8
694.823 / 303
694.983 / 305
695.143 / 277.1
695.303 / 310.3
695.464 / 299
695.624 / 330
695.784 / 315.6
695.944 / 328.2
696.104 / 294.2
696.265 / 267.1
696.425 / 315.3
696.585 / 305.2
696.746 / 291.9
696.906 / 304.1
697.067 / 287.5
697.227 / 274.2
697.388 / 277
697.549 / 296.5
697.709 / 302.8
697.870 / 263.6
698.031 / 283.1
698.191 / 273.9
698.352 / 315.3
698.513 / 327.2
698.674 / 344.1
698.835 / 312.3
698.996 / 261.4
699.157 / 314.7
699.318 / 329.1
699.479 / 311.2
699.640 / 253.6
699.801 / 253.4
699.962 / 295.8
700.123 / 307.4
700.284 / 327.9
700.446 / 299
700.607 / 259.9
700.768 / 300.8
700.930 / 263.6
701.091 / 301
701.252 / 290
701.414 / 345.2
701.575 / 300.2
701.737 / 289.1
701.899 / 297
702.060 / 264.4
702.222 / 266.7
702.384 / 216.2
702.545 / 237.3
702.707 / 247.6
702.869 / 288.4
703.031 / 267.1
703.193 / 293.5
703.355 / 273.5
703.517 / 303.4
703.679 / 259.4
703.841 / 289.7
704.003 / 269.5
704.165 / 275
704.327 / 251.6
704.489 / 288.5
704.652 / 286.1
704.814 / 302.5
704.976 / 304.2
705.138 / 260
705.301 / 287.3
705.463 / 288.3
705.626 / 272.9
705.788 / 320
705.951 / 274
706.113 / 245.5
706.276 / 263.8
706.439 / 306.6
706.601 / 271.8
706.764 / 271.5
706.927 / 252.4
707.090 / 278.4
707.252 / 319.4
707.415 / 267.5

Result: -0.06 mag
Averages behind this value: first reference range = 275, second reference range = 287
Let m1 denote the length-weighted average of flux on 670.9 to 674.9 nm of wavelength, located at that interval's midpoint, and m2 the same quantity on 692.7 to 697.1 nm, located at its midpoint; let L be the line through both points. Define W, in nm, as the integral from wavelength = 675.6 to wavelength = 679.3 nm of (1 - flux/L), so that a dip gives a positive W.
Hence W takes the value -0.29 nm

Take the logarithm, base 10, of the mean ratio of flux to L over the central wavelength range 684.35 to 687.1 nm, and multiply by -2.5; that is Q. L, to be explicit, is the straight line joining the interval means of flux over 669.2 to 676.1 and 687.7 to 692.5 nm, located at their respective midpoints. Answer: 0.04 mag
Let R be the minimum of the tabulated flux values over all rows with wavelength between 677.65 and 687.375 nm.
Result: 240.6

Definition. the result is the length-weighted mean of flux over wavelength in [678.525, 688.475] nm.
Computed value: 287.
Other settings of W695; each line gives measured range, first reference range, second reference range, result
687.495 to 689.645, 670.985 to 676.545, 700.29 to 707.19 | -0.108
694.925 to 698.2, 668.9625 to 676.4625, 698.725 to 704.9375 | -0.048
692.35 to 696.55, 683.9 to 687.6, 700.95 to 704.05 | -0.052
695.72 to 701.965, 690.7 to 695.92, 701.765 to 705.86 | -0.047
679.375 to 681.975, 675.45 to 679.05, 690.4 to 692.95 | 0.021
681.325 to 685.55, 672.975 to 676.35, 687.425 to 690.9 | 0.052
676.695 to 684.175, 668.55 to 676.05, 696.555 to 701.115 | -0.036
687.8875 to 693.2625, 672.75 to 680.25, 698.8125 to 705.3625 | -0.054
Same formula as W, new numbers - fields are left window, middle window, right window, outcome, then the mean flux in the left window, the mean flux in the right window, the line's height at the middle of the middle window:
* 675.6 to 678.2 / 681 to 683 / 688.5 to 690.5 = 0.11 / 290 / 317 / 301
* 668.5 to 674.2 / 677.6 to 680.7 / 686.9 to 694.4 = -0.10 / 267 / 294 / 278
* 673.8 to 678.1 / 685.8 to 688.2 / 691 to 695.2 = 0.10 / 292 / 288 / 289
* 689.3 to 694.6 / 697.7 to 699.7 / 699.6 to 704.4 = -0.11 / 291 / 280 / 284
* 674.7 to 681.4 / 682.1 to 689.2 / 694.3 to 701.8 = 0.06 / 292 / 298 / 294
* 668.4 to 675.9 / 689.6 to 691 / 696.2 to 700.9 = -0.06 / 273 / 295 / 288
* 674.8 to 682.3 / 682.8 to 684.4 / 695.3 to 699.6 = 0.01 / 290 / 301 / 293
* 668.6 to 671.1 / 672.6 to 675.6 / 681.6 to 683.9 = -0.10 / 277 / 294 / 282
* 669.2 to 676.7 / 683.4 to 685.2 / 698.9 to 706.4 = -0.05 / 275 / 283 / 278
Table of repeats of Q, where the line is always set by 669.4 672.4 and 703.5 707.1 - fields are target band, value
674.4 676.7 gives -0.14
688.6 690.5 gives -0.18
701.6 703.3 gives 0.04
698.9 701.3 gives -0.06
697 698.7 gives -0.08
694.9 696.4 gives -0.12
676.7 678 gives -0.11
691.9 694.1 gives -0.05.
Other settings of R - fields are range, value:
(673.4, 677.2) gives 241.5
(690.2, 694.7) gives 225.7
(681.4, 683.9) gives 242.9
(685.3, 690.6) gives 215.2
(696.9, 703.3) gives 216.2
